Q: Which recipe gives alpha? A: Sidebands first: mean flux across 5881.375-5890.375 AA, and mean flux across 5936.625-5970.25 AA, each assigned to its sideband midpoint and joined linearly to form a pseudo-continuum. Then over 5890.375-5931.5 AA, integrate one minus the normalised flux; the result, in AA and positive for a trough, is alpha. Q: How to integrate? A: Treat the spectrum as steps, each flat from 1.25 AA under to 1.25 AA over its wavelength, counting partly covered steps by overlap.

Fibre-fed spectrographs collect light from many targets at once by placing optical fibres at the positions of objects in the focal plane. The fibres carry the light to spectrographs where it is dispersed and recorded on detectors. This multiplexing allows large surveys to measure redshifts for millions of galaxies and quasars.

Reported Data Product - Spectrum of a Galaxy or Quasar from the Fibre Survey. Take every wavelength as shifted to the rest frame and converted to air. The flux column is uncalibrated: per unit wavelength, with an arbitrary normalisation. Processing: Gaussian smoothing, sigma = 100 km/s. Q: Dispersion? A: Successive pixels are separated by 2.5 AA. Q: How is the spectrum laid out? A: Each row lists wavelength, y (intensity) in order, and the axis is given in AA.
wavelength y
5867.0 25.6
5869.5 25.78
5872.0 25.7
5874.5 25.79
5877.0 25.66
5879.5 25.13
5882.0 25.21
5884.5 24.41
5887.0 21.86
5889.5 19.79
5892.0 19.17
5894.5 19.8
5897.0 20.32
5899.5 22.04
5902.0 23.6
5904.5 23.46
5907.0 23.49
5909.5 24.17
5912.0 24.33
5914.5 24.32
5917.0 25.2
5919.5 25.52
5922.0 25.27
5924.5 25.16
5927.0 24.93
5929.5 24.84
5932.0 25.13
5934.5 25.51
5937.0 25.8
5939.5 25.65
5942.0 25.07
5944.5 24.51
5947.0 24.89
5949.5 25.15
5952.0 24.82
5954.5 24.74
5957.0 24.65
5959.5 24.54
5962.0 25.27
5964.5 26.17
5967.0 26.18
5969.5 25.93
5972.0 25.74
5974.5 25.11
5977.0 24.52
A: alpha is 0.4 AA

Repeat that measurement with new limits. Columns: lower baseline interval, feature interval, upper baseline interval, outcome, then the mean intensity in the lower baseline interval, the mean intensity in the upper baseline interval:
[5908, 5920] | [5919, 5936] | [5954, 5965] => -0.3 AA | 24.6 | 25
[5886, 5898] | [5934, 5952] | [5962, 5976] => -1.0 AA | 20.2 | 25.8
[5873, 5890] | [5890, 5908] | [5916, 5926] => 2.3 AA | 24.2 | 25.3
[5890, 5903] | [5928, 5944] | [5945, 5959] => -1.1 AA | 20.9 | 24.8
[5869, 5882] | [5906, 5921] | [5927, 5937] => 0.5 AA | 25.6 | 25.2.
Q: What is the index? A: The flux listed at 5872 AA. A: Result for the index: 25.7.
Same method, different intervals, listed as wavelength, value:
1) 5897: 20.32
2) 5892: 19.17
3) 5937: 25.8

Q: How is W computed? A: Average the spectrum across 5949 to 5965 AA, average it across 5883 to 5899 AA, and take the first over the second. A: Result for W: 1.2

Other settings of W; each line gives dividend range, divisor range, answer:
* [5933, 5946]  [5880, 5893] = 1.13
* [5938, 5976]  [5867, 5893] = 1.05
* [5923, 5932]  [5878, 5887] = 1.02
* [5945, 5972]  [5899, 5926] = 1.04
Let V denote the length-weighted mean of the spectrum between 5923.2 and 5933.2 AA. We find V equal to 25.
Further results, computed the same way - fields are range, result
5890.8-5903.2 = 21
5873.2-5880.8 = 25.5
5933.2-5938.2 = 25.6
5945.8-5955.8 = 24.9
